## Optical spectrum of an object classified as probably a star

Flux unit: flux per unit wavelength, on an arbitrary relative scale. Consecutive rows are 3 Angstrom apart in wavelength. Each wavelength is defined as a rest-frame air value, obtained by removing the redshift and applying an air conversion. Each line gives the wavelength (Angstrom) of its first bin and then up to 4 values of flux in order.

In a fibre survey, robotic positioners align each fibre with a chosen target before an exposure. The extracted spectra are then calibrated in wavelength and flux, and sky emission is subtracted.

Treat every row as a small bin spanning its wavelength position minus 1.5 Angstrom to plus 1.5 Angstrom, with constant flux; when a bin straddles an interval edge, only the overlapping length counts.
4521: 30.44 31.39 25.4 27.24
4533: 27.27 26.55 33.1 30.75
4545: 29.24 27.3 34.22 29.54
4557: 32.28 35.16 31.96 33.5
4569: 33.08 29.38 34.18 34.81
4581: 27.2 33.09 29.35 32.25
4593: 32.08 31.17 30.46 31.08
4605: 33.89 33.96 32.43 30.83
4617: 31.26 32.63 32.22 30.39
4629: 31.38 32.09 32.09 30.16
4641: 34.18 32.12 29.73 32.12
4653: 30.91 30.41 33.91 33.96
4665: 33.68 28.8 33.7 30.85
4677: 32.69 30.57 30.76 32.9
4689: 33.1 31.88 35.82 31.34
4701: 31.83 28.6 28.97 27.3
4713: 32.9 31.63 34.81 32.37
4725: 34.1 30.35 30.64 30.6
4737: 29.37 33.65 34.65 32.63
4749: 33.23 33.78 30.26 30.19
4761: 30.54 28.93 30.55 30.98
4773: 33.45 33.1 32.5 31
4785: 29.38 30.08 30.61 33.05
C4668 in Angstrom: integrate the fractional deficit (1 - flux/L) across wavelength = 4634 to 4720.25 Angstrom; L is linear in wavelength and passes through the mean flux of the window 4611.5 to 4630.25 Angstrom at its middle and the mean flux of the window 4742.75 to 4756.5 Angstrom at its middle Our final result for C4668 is 0.7 Angstrom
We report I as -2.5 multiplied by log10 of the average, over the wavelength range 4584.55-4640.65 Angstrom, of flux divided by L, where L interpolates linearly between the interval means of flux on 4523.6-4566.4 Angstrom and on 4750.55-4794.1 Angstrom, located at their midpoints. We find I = -0.04 mag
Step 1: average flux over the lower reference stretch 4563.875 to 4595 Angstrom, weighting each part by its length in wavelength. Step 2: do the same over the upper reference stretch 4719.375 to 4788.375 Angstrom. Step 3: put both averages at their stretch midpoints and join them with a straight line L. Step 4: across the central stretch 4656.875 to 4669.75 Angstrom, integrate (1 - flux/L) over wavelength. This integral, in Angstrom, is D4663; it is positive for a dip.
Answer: -0.30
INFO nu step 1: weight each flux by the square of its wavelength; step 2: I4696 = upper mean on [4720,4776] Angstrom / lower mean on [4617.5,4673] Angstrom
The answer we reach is 1.04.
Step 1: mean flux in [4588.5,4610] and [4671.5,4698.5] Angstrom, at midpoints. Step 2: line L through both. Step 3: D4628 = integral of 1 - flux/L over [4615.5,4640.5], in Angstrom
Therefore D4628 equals 0.4 Angstrom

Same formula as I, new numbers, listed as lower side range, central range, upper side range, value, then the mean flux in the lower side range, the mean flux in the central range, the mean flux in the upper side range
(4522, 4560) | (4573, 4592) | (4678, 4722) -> -0.05 mag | 29.8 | 31.8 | 31.6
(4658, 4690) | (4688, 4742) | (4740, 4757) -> 0.03 mag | 32.2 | 31.6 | 32.9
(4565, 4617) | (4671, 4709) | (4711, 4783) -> 0.01 mag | 31.9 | 31.6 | 31.9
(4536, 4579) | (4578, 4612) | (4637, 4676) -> 0.01 mag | 31.8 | 31.7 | 31.9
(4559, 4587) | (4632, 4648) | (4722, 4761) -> 0.01 mag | 32.3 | 31.8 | 31.9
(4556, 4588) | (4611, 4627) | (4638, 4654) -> 0.01 mag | 32.2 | 31.6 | 31.7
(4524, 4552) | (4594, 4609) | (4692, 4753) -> -0.07 mag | 29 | 32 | 31.9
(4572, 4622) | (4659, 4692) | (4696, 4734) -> -0.02 mag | 31.8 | 32.2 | 31.3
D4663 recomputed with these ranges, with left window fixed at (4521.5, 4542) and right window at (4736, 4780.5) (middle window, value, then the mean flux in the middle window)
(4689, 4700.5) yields -0.7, 32.9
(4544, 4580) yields -3.5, 32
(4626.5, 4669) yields -2.1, 31.8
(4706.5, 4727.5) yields -0.3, 31.8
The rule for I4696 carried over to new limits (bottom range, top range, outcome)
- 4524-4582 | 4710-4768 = 1.12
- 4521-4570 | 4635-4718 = 1.10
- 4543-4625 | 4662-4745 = 1.05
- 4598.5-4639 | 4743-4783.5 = 1.06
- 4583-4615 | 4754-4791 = 1.04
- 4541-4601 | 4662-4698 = 1.07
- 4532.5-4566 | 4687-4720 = 1.09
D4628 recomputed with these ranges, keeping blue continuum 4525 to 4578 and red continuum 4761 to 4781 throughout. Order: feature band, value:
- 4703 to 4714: 0.7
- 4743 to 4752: -0.6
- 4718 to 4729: -0.6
